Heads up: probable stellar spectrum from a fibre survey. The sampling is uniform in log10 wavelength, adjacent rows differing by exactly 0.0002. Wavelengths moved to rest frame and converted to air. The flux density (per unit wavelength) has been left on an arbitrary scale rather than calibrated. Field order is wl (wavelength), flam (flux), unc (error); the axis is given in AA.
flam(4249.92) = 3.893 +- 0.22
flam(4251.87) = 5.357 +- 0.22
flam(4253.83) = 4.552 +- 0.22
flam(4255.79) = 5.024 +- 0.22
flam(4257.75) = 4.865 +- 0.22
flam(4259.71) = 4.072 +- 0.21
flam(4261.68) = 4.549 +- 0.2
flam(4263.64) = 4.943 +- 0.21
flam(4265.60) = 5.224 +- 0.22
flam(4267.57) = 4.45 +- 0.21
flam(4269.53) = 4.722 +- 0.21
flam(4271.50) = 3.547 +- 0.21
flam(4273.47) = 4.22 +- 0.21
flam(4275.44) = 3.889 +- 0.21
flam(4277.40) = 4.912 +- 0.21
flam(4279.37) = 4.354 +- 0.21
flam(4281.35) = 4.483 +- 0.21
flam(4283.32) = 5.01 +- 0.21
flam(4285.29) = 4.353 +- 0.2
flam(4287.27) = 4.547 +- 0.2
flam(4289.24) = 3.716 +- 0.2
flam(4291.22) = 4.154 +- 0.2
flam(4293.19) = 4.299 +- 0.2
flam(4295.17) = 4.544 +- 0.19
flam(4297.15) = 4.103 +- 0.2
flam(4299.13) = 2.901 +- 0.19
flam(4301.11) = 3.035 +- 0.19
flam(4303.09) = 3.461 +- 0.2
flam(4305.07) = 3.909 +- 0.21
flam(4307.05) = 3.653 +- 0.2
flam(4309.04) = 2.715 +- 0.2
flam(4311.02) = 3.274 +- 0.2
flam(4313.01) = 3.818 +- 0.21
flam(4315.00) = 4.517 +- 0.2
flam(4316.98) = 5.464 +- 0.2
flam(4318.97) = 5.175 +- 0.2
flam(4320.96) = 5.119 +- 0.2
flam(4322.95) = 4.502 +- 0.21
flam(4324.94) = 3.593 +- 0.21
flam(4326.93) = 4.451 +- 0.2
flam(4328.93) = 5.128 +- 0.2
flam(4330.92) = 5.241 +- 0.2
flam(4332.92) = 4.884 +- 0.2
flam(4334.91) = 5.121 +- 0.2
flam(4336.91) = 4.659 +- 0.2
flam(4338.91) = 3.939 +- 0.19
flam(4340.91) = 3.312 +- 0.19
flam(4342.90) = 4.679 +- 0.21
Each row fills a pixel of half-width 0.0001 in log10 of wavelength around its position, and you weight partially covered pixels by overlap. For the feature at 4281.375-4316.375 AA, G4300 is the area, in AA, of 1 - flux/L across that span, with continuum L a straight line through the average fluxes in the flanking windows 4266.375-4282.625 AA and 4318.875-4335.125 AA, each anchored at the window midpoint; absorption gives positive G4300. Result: 4.8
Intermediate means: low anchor 4.34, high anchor 4.77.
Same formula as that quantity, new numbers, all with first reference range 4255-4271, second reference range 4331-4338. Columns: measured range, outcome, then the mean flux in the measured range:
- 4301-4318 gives 3.7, 3.8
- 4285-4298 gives 1.5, 4.24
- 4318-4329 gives 0.6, 4.62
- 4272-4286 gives 0.9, 4.43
